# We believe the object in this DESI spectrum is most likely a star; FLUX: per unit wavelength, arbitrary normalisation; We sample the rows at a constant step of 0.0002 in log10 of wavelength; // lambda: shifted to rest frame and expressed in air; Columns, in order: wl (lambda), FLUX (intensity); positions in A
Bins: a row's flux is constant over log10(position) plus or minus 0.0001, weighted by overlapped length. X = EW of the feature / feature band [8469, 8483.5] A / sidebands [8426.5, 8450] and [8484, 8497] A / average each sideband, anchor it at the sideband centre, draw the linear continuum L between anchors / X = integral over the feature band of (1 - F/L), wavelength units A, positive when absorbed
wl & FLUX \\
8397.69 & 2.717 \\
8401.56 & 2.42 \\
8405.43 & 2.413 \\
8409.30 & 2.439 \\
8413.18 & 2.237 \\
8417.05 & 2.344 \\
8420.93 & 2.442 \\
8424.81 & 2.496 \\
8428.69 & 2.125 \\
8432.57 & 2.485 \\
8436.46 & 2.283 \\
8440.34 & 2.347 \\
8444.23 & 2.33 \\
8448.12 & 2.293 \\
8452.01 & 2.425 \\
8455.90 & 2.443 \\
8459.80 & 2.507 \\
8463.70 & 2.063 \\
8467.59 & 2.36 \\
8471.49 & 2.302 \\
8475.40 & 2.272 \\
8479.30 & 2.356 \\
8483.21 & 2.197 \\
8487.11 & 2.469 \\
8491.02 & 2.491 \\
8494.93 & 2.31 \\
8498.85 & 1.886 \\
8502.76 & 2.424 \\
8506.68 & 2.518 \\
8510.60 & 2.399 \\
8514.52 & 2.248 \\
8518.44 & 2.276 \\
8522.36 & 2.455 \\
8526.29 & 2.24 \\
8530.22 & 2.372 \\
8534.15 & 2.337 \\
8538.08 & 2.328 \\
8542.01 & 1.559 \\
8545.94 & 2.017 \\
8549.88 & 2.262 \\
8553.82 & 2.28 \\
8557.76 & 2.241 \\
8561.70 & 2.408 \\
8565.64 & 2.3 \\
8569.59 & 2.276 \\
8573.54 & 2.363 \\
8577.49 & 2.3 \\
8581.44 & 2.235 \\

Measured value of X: 0.5 A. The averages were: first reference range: 2.31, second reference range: 2.4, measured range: 2.29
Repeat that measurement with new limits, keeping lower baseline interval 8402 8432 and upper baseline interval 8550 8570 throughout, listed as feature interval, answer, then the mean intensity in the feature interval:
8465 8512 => 0.1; 2.33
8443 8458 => -0.2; 2.38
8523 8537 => -0.1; 2.33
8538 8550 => 1.8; 1.96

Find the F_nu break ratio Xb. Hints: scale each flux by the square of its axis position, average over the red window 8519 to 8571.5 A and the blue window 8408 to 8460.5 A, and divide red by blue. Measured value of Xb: 0.97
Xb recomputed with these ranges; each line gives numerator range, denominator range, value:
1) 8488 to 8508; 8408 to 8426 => 0.99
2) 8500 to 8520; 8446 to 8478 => 1.02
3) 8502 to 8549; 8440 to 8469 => 0.98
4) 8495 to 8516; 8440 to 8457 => 0.98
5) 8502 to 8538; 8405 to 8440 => 1.02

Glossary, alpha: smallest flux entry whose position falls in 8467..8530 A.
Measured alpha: 1.886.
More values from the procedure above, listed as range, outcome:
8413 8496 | 2.063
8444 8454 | 2.293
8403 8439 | 2.125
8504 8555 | 1.559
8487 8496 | 2.31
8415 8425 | 2.344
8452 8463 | 2.425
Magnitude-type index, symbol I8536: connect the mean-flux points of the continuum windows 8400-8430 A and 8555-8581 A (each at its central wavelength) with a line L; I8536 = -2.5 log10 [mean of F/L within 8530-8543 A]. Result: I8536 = 0.08 mag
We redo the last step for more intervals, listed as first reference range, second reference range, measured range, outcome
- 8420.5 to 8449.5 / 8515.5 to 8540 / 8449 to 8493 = -0.005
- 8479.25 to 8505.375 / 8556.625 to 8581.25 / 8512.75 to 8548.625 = 0.050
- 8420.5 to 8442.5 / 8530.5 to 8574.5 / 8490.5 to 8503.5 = 0.020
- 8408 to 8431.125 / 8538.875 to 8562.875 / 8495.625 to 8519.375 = -0.045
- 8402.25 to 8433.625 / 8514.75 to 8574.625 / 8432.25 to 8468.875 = -0.004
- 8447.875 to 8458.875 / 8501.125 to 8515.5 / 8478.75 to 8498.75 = 0.040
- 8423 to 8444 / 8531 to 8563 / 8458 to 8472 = -0.004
